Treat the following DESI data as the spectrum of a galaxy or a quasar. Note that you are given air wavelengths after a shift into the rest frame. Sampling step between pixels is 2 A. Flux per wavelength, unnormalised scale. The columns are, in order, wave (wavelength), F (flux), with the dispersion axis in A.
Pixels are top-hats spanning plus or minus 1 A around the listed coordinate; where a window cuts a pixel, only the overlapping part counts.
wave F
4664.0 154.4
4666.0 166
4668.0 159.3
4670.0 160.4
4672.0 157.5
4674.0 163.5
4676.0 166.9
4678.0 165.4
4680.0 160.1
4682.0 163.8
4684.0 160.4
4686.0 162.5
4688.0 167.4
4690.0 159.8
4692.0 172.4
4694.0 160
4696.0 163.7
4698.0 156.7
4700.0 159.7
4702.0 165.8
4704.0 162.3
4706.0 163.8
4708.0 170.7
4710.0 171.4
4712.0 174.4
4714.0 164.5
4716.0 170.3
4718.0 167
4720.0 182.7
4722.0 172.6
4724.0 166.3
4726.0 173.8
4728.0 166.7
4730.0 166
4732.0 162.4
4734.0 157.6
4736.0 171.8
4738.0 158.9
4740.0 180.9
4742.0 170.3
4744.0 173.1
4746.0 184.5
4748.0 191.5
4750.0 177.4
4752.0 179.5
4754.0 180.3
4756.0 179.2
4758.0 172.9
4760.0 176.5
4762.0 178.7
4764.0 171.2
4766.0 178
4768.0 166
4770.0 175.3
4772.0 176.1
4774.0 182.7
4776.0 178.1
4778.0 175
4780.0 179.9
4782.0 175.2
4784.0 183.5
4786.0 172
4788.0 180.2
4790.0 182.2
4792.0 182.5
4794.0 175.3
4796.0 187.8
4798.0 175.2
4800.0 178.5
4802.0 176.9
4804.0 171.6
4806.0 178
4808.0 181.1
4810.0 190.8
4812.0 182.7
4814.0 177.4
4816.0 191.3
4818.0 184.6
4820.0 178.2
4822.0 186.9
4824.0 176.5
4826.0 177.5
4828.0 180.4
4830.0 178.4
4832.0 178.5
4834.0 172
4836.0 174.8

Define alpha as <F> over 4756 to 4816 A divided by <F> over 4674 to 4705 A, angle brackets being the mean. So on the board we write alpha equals 1.1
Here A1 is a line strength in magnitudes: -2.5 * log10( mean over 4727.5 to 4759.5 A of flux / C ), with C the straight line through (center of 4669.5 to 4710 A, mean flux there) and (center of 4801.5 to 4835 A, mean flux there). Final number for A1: -0.02 mag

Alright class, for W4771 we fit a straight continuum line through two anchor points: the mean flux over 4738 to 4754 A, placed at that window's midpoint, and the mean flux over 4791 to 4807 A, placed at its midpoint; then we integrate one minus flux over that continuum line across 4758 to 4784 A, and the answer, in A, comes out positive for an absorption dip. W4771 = 0.3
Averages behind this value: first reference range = 178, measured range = 176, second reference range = 178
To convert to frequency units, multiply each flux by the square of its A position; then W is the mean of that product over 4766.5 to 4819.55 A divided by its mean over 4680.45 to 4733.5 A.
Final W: 1.1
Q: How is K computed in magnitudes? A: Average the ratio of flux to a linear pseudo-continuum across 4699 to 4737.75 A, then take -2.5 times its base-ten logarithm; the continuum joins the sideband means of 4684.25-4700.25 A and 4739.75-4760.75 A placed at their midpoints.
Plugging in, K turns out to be 0.01 mag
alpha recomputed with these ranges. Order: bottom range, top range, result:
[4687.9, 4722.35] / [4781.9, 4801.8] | 1.07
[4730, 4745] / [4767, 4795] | 1.06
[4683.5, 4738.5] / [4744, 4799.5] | 1.07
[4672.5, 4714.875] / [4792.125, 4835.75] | 1.09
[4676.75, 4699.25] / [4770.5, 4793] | 1.10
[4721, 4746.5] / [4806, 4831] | 1.07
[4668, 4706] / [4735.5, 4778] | 1.08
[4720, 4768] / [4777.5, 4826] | 1.04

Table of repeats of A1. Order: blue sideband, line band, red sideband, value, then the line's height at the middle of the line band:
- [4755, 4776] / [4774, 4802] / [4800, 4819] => 0.00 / 179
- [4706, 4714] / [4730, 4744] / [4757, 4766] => 0.03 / 173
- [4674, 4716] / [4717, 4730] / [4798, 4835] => -0.02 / 168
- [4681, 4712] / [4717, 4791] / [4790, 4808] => -0.02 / 172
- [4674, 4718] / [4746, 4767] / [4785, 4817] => -0.03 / 174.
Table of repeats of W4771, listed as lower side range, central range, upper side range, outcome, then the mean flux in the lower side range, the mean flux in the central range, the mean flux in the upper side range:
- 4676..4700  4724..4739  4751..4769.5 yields 0.5 A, 163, 165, 176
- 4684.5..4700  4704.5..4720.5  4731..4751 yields -0.3 A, 163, 170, 173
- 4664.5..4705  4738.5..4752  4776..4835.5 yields -0.6 A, 163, 179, 180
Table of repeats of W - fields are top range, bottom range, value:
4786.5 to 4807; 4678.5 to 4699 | 1.15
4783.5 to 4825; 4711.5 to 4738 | 1.11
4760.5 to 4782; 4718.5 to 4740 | 1.06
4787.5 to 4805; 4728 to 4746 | 1.09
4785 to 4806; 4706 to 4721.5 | 1.08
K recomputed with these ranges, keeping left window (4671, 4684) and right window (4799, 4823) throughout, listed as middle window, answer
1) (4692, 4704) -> 0.02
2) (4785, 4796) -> 0.00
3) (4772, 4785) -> -0.01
